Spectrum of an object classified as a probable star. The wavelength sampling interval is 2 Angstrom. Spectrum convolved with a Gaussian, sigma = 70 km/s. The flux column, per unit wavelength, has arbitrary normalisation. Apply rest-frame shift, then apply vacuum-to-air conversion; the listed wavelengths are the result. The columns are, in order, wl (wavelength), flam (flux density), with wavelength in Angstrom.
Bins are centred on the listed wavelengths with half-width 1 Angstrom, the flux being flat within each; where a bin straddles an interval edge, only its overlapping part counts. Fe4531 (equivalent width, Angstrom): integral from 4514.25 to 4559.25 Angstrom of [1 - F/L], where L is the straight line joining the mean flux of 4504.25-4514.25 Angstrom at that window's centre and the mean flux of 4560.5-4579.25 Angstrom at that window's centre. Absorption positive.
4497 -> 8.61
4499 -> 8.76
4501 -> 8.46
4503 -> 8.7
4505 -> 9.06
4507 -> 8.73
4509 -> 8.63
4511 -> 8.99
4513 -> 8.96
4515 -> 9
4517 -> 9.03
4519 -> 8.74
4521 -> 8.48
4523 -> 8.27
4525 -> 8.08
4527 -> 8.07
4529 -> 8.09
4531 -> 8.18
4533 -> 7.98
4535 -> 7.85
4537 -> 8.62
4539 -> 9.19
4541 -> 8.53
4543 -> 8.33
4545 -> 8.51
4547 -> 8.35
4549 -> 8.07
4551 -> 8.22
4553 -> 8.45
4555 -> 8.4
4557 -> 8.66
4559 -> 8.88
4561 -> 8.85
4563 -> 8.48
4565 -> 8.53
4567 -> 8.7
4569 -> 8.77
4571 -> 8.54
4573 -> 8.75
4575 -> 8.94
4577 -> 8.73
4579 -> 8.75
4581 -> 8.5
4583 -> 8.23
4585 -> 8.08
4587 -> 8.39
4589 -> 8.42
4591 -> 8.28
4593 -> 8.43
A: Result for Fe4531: 1.9 Angstrom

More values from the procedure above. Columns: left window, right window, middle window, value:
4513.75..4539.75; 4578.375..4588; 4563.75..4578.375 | -0.6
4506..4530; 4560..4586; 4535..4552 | 0.3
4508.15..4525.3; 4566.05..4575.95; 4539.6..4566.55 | 0.7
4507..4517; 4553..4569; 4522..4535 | 1.1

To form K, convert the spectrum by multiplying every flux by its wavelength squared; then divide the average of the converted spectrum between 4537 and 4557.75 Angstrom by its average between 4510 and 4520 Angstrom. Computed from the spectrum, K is 1.0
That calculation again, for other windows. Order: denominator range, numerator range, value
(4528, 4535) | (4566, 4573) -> 1.10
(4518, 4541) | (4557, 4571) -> 1.06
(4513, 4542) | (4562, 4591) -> 1.03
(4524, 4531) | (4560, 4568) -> 1.08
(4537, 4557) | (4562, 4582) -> 1.03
